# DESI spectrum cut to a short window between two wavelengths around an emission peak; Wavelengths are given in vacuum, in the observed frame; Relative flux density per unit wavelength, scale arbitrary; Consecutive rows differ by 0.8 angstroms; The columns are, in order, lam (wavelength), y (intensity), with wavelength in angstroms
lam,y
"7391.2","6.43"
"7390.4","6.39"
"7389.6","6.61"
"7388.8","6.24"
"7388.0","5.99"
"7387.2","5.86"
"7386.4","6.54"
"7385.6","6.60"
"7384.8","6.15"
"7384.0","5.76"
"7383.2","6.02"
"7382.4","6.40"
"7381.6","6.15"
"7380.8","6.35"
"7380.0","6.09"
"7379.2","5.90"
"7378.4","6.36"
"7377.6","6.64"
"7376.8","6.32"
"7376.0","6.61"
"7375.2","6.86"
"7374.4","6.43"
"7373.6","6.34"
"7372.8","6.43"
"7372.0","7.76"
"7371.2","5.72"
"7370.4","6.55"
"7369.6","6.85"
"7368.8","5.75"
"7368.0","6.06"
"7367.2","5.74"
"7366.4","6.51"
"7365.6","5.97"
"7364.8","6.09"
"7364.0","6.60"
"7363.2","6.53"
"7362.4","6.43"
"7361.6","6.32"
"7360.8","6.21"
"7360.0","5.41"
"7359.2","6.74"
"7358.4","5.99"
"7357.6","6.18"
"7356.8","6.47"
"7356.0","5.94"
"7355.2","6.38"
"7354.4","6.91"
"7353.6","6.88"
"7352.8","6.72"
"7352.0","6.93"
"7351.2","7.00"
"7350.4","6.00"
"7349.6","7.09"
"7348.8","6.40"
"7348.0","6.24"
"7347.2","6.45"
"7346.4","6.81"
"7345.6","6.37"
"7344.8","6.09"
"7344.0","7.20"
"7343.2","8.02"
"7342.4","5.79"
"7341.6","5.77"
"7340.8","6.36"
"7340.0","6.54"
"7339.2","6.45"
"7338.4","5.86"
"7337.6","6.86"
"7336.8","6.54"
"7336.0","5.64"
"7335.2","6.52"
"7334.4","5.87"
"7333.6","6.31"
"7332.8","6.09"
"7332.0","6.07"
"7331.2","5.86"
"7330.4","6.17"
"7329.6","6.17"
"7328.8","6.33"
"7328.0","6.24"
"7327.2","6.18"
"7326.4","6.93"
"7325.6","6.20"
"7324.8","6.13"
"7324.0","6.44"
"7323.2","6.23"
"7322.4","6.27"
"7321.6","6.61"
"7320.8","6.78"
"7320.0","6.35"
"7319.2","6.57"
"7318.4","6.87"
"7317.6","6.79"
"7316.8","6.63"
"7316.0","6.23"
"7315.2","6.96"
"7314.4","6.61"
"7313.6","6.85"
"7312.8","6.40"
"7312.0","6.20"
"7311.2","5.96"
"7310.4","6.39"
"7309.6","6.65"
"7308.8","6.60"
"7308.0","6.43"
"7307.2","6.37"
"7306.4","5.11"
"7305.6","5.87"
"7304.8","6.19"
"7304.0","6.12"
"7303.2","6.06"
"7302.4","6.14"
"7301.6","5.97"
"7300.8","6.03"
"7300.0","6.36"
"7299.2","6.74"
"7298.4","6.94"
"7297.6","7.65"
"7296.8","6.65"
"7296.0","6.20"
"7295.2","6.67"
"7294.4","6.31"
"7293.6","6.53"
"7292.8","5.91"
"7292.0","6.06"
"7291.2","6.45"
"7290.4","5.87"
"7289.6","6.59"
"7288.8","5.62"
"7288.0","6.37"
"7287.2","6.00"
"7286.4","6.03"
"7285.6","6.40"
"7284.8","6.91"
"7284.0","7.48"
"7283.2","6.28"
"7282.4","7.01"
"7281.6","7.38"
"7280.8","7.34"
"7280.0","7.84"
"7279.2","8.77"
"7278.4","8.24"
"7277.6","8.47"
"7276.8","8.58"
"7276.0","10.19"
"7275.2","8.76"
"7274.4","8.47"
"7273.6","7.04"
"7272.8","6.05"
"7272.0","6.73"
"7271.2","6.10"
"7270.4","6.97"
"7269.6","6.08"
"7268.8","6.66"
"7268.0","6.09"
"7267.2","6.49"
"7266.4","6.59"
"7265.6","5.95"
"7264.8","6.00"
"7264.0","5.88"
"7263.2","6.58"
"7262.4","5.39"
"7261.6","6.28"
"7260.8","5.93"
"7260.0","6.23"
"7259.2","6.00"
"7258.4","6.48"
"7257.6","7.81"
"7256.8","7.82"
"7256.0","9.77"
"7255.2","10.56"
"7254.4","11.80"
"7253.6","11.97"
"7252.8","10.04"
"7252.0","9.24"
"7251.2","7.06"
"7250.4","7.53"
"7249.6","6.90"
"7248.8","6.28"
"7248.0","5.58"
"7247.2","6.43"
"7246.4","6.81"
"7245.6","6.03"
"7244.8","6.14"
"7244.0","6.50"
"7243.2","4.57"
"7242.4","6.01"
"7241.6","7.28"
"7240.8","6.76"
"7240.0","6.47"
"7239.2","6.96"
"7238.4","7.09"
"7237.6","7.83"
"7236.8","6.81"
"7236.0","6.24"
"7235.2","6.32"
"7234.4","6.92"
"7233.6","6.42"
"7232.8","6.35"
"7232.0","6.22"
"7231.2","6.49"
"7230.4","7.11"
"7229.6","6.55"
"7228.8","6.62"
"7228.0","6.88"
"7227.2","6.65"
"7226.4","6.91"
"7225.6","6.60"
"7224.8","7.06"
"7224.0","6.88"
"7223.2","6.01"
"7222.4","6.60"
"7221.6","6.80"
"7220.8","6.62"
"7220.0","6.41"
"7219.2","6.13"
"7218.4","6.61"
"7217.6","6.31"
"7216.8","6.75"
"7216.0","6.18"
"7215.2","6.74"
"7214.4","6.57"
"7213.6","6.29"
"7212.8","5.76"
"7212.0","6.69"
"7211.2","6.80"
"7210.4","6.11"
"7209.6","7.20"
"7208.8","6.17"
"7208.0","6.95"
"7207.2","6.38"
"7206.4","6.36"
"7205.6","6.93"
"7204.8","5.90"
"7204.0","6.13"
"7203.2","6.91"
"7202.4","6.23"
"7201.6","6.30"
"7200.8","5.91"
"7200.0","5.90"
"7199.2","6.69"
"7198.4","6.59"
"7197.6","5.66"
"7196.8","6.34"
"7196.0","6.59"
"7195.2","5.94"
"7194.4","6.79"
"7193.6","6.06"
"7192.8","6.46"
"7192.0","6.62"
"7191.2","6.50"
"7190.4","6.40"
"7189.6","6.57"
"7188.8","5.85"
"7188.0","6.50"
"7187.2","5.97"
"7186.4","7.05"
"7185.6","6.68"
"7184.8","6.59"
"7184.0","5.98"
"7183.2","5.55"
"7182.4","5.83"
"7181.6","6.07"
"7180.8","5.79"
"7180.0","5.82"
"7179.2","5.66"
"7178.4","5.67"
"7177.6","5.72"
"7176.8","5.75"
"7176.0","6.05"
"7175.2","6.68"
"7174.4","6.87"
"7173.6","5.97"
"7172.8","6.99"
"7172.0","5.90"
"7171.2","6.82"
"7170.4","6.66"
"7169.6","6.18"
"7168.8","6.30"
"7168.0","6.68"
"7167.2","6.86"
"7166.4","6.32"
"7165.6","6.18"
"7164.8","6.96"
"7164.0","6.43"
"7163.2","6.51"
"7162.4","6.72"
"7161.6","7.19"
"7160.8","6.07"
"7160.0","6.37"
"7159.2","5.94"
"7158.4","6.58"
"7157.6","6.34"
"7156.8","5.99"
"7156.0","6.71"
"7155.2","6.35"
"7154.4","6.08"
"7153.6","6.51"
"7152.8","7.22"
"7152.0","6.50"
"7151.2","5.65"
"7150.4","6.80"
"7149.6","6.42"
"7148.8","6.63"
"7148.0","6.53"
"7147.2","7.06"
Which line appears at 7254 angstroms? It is H-alpha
